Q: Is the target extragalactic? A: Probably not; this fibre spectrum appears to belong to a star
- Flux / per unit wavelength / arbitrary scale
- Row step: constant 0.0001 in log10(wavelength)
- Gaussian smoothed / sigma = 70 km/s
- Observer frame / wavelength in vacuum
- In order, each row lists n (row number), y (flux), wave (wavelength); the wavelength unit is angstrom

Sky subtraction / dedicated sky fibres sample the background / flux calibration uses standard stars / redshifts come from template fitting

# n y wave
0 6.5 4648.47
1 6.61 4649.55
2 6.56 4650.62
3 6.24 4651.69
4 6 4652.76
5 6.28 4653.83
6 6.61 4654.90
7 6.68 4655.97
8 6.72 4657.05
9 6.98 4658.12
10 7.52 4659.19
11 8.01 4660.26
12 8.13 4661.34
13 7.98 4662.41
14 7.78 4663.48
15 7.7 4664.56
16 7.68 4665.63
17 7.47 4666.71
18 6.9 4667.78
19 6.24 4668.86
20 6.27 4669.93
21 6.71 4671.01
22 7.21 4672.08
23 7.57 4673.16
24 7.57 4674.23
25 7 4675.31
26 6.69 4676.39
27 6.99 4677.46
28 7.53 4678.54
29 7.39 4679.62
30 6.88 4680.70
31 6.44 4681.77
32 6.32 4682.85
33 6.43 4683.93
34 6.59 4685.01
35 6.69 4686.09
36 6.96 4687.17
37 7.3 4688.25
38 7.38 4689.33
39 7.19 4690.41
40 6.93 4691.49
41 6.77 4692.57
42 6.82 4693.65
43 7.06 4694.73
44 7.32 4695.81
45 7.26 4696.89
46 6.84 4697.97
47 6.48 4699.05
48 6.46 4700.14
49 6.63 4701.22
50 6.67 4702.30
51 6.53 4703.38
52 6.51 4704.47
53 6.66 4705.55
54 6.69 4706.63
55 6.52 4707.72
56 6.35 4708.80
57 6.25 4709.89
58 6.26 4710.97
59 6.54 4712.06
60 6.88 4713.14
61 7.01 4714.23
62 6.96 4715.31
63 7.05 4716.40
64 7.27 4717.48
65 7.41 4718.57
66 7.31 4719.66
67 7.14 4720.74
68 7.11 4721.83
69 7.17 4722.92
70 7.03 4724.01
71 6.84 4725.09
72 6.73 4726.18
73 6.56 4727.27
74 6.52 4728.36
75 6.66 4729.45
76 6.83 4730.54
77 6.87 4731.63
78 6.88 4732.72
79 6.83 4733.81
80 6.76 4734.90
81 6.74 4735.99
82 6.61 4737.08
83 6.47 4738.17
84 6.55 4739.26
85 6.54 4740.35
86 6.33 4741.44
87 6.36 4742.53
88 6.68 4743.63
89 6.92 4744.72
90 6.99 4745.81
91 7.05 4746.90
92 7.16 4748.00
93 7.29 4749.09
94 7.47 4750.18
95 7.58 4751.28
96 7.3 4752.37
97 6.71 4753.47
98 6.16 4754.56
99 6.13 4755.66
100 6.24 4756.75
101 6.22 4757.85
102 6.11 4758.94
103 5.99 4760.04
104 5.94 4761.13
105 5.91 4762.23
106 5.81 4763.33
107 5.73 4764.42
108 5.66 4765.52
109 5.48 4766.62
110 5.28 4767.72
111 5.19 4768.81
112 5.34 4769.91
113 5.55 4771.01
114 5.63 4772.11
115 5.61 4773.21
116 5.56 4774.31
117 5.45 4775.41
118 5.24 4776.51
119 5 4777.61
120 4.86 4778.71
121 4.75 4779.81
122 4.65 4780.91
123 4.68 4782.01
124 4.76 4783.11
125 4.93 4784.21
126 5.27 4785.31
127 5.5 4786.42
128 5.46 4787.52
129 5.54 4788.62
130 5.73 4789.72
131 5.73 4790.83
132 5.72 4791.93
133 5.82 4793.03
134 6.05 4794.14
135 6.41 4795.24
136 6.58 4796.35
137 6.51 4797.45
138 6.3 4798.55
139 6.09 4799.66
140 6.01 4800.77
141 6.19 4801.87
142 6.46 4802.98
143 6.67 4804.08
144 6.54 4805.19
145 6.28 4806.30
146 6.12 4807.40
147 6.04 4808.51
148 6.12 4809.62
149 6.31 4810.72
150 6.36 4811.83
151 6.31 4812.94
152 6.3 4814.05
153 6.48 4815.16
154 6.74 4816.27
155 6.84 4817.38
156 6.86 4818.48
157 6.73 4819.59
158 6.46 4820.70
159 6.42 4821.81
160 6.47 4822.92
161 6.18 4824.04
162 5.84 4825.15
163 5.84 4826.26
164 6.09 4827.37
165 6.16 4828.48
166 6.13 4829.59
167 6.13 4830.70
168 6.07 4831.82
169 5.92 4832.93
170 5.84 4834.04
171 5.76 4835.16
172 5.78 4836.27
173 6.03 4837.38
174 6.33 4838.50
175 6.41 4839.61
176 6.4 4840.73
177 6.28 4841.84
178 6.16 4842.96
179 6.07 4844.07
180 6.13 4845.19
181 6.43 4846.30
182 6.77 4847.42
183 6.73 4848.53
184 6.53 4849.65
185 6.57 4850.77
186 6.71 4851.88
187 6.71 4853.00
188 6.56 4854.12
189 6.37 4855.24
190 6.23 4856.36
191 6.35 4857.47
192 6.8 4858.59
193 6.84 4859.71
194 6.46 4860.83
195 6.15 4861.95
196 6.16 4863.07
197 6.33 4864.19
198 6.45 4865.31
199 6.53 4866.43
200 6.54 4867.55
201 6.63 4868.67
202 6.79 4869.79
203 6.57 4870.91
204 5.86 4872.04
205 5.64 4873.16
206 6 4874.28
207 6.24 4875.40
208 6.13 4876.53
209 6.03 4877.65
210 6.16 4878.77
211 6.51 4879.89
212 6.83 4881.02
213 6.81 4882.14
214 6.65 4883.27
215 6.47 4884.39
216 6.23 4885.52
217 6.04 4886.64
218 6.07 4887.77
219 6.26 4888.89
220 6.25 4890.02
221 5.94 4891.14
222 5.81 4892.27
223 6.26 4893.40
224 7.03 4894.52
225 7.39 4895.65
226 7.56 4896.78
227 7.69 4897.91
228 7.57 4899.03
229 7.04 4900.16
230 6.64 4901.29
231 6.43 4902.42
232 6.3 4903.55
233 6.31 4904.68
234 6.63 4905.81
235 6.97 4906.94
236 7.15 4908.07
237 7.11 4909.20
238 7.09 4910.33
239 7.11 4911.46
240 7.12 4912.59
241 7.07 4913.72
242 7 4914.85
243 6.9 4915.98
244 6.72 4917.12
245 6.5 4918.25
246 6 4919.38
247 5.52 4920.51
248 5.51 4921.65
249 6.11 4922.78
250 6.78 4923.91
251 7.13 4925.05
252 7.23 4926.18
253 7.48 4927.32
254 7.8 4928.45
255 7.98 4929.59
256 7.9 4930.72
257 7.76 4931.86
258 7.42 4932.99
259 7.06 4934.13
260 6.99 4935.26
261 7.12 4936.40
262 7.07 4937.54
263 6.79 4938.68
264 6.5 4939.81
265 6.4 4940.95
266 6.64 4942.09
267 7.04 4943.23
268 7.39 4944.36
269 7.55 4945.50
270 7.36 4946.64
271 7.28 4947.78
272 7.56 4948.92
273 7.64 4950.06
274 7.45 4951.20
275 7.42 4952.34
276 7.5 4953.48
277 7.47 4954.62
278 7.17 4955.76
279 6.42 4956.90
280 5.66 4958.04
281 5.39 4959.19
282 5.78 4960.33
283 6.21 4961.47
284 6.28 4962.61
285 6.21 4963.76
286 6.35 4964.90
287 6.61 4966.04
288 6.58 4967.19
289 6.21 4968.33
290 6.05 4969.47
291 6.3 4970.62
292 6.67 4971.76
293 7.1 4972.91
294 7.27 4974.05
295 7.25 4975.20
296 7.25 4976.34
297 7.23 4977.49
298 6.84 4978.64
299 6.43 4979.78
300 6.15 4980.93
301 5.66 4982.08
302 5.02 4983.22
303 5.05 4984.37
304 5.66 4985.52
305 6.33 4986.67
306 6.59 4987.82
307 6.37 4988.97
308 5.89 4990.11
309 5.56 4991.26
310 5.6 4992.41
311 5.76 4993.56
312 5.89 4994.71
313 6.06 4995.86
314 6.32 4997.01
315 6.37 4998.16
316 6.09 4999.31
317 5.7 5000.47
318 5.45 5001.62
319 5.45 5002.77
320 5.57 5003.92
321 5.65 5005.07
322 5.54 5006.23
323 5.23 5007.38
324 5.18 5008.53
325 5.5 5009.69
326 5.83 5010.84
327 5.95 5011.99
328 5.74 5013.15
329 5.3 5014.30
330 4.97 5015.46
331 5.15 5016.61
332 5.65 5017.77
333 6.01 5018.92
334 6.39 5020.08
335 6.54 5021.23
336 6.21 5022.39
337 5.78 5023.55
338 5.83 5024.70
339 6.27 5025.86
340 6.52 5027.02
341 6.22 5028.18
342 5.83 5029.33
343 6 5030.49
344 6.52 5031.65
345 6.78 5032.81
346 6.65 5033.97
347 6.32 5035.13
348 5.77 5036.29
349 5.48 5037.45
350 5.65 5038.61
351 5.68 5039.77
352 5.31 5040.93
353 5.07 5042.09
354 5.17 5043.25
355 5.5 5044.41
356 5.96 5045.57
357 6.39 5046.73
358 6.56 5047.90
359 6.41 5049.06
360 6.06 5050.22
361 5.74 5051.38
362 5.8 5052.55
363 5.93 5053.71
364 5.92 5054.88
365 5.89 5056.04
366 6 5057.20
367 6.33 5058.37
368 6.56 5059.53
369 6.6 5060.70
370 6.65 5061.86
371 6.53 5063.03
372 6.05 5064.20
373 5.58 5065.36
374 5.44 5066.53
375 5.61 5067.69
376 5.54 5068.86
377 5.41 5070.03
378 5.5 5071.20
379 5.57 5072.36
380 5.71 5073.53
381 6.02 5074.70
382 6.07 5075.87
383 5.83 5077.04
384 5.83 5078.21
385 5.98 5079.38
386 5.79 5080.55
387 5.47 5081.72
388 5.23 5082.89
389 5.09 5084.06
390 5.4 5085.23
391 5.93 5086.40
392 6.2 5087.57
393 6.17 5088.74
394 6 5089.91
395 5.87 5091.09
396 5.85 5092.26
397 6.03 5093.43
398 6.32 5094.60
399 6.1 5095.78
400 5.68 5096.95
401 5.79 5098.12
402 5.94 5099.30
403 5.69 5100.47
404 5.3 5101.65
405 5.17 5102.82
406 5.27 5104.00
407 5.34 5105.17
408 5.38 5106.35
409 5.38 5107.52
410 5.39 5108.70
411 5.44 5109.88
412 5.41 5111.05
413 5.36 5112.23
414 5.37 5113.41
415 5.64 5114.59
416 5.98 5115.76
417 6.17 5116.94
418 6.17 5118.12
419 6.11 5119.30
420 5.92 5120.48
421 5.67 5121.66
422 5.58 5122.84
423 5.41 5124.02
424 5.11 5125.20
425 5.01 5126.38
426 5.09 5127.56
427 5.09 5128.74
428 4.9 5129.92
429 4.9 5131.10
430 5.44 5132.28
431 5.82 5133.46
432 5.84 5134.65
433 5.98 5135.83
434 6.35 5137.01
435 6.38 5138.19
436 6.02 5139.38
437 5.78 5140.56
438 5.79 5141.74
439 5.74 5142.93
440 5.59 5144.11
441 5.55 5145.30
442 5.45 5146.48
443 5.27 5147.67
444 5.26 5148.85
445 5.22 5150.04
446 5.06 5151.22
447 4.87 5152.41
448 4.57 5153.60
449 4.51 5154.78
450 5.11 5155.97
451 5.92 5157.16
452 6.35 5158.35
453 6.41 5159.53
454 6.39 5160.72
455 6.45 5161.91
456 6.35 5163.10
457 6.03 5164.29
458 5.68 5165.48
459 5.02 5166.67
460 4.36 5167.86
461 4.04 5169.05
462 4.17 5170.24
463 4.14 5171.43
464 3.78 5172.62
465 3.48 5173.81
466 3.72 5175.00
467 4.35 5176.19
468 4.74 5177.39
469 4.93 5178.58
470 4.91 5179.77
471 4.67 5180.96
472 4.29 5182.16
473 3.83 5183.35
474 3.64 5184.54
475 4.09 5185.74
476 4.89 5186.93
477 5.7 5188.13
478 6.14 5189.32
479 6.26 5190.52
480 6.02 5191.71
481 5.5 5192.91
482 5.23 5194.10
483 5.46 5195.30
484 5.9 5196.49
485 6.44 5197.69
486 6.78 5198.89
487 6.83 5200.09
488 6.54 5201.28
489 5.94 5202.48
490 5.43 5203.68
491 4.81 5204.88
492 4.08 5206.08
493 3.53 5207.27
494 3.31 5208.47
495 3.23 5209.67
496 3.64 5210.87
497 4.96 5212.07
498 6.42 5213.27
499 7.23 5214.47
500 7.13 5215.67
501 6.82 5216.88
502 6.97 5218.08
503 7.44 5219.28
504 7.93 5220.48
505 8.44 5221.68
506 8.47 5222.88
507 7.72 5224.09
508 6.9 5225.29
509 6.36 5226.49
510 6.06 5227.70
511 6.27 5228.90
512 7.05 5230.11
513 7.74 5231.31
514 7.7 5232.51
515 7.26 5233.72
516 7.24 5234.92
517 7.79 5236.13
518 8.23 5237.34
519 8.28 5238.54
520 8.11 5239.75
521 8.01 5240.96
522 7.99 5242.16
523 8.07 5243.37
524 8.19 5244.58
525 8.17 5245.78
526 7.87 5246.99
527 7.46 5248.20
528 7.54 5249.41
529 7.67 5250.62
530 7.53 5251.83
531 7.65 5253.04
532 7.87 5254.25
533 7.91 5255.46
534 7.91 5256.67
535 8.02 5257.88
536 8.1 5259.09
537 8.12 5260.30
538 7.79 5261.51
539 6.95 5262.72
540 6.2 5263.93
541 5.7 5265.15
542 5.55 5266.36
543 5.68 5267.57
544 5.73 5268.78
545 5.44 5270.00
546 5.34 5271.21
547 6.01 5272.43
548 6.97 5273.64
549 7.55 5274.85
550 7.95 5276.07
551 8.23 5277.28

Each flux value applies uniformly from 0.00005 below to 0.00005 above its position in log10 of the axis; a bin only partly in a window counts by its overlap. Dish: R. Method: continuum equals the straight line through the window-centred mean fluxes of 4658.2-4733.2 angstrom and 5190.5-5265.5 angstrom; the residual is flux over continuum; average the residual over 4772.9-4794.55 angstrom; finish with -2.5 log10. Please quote 0.29 mag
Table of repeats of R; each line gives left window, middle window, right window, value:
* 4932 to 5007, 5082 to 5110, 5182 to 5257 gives 0.151 mag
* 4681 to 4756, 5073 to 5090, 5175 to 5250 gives 0.112 mag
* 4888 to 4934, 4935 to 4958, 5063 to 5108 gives -0.076 mag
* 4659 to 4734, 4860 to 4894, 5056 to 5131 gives 0.015 mag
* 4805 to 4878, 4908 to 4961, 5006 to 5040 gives -0.143 mag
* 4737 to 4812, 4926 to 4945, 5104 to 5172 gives -0.240 mag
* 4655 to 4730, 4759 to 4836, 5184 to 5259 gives 0.171 mag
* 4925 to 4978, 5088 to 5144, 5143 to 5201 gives -0.003 mag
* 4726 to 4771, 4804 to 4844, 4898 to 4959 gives 0.069 mag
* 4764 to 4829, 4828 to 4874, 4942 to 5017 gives -0.057 mag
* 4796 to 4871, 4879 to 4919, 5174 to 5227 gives -0.084 mag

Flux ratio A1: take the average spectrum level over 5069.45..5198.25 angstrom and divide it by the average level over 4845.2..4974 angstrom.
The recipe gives 0.8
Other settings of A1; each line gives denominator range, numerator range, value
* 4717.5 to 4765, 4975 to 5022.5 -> 0.88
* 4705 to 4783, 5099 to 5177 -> 0.85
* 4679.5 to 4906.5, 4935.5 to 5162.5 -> 0.93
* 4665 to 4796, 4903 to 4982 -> 1.06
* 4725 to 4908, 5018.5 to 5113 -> 0.93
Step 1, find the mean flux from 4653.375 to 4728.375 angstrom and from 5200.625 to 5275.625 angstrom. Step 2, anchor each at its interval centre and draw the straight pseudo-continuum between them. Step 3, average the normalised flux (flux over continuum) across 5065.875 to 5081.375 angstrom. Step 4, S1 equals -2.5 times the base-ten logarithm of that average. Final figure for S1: 0.20 mag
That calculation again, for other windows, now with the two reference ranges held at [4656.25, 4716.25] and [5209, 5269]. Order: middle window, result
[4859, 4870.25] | 0.09 mag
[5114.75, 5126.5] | 0.24 mag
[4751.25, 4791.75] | 0.24 mag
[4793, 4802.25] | 0.13 mag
